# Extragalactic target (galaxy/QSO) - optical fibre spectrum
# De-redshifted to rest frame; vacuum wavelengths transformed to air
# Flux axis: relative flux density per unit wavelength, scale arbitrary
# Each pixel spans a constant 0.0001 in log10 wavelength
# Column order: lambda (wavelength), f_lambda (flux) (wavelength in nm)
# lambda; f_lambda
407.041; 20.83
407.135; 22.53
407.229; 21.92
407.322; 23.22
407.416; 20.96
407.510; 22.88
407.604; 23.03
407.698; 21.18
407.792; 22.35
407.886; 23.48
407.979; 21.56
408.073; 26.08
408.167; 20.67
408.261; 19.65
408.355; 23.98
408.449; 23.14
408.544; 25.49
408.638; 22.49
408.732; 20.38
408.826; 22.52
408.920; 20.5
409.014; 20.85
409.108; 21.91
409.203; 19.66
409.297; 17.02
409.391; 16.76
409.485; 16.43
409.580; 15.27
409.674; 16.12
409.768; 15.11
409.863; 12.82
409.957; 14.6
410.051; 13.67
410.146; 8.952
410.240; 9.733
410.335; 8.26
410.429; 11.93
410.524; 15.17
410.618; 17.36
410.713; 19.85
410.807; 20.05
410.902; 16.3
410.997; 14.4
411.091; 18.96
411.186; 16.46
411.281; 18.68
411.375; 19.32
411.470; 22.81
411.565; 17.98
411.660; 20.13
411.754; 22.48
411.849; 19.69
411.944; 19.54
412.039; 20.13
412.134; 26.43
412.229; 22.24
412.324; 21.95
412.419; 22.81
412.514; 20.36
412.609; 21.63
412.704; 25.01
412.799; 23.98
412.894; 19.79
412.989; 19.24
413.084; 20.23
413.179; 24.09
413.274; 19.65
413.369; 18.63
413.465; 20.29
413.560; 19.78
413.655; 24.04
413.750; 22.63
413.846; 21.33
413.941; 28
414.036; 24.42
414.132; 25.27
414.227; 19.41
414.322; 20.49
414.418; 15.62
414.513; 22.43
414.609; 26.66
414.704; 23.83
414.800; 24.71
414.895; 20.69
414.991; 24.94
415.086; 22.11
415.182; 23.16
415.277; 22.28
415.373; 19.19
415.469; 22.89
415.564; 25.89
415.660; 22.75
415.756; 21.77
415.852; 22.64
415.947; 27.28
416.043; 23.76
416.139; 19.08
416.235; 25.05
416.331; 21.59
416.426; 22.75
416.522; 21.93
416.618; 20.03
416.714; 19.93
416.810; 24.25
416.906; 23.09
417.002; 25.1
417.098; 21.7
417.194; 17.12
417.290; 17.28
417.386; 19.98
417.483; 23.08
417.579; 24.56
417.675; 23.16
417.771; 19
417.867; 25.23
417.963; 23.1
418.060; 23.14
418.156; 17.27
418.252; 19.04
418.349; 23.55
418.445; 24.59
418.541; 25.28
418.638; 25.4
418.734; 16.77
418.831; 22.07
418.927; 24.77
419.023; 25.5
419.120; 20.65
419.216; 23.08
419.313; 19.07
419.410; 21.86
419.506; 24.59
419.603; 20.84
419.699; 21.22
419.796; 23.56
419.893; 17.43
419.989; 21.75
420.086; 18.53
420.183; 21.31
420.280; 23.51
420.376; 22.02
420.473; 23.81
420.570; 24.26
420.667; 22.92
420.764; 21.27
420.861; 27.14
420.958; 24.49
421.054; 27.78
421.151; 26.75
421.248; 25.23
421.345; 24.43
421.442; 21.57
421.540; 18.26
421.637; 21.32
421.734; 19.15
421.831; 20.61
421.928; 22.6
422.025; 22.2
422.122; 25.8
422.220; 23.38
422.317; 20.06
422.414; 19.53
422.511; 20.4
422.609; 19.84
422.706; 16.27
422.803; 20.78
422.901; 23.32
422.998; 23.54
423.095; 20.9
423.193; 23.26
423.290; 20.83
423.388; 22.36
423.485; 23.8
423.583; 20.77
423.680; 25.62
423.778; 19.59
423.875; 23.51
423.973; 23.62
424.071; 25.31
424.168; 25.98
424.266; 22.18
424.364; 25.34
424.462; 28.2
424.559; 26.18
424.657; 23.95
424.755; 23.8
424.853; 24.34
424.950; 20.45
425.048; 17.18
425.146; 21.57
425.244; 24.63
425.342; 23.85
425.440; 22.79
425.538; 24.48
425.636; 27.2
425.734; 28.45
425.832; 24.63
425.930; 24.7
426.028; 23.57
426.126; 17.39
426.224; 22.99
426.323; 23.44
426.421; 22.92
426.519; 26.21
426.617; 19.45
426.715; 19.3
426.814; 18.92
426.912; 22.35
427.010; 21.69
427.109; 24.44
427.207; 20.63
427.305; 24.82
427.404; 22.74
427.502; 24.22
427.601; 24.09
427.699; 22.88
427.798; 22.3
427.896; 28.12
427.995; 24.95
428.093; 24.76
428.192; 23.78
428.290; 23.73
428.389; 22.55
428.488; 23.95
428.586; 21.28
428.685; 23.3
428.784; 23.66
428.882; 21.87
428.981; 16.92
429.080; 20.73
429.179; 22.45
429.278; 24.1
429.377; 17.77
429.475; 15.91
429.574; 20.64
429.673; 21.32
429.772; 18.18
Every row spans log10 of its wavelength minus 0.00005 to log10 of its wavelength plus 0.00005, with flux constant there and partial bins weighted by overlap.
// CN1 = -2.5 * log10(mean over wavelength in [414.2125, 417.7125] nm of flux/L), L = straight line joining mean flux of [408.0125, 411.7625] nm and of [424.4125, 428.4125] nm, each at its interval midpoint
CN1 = -0.115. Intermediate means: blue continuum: 18.1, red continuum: 23.4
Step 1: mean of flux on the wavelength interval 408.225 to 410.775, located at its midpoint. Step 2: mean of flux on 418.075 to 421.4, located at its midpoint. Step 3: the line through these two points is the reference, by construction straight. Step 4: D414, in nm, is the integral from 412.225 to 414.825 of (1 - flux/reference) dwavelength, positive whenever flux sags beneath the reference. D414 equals -0.34 nm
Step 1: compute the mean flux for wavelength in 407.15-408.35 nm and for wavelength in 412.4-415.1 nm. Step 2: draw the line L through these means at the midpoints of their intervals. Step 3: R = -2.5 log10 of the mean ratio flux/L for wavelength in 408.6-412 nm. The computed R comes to 0.27 mag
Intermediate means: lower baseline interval 22.3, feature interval 17.3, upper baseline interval 22.1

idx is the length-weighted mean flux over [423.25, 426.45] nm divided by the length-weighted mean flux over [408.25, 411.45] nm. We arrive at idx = 1.35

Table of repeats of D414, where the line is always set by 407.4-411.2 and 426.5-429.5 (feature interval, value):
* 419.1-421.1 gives -0.16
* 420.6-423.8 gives -0.17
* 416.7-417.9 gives -0.10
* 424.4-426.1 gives -0.17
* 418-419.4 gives -0.12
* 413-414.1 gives -0.15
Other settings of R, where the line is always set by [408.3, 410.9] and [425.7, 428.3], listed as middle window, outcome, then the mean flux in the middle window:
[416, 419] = -0.10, 22.1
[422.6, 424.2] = -0.02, 22.3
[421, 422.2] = -0.08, 23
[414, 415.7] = -0.18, 22.6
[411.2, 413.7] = -0.15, 21.1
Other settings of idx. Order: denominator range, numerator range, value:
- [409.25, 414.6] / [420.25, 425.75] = 1.20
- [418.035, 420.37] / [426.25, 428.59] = 1.06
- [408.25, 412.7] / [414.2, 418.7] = 1.20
